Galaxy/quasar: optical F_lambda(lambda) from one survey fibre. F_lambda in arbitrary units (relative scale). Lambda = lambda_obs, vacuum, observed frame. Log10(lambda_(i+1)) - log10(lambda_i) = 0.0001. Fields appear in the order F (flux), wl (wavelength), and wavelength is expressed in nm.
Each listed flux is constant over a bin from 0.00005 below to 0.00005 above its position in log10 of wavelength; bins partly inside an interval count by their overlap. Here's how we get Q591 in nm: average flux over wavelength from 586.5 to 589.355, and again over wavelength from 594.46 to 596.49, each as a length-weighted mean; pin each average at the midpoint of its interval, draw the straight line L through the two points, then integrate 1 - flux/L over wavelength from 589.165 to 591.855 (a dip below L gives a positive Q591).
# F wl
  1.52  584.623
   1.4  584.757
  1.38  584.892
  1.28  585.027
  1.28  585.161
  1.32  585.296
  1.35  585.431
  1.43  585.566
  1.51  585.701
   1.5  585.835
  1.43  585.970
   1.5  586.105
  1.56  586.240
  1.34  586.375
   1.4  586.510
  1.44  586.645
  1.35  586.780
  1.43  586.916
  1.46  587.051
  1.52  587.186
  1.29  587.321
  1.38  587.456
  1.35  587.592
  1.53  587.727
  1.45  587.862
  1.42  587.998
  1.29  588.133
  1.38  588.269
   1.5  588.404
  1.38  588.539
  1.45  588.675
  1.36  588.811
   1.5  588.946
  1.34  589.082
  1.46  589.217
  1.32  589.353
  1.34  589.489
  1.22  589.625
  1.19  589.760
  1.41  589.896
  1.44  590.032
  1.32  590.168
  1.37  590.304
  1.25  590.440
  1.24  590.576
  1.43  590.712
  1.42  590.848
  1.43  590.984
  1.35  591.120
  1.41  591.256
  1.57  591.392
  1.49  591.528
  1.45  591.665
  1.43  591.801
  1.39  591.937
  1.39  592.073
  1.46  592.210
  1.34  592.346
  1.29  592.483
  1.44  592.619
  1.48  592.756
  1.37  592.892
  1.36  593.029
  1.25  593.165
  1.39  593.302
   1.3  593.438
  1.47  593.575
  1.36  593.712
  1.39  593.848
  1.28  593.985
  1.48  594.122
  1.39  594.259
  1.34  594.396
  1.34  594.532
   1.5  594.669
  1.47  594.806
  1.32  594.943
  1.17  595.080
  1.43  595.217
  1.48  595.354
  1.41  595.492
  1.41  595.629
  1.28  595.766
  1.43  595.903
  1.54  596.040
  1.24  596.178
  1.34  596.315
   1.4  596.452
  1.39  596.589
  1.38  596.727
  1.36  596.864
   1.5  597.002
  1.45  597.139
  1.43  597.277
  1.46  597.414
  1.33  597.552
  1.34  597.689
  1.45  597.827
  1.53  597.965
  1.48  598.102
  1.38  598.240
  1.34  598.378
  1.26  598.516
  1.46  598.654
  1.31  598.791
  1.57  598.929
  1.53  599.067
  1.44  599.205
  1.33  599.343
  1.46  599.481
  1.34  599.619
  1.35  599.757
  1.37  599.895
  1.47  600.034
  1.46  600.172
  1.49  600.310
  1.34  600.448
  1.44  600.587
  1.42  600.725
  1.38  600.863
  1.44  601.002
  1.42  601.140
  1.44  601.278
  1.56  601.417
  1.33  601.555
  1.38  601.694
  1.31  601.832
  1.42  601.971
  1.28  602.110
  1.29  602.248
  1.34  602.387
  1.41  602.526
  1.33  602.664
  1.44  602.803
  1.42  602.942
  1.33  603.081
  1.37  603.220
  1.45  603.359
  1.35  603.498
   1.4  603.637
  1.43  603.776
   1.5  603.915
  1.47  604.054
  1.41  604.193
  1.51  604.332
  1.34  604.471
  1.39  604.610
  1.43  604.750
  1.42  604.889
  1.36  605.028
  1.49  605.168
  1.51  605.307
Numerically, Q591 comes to 0.05 nm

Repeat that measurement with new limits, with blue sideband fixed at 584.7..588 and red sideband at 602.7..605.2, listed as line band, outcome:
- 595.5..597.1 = 0.03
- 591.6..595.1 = 0.08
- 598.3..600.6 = 0.01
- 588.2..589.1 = 0.00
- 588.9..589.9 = 0.05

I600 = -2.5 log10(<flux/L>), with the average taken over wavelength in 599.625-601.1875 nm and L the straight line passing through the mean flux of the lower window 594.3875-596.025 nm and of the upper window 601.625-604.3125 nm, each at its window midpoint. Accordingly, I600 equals -0.02 mag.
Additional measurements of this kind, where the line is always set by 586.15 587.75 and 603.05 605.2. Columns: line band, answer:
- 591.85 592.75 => 0.02 mag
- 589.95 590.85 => 0.05 mag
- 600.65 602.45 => 0.02 mag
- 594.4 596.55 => 0.03 mag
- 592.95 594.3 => 0.04 mag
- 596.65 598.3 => -0.01 mag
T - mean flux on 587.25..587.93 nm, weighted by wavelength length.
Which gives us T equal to 1.4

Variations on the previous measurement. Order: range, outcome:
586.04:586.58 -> 1.45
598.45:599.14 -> 1.43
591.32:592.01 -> 1.47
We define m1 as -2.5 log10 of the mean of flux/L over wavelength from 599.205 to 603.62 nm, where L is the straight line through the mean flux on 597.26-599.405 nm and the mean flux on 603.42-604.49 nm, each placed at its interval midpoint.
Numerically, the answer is 0.02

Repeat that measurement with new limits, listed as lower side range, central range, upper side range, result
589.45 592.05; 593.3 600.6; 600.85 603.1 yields -0.01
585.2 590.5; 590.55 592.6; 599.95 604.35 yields -0.01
